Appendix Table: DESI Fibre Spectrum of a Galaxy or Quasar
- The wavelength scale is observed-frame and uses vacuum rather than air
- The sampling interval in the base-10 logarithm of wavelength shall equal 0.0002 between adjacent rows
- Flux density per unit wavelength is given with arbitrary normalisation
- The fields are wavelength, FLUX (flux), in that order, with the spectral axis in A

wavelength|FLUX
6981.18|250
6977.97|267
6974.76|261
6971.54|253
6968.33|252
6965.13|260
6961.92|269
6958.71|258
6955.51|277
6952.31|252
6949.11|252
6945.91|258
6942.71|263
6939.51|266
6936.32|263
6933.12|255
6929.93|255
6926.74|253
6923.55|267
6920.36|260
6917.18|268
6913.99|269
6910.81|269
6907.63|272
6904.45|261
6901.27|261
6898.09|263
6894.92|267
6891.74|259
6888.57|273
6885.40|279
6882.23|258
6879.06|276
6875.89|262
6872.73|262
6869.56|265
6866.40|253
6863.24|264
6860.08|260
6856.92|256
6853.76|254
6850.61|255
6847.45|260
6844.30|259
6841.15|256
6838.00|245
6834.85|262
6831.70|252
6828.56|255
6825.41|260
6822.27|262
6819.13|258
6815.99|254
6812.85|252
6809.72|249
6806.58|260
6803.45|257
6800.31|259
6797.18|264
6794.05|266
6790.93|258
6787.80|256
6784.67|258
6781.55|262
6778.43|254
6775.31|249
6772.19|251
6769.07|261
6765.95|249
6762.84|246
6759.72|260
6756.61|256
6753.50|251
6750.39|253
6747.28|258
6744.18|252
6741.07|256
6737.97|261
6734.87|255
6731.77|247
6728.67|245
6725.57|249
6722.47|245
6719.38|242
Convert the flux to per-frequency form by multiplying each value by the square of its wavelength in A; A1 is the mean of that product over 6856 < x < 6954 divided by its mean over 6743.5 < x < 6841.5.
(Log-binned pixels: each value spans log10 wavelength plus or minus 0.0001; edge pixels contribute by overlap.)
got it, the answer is 1.06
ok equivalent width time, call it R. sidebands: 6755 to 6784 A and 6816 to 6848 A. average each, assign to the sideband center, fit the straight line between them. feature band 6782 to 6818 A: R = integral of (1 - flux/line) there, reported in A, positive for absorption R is -0.3 A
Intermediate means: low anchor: 254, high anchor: 257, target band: 258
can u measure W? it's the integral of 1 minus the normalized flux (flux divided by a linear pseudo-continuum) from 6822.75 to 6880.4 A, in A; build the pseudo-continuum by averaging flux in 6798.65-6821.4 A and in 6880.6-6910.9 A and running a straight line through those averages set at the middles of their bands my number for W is 0.5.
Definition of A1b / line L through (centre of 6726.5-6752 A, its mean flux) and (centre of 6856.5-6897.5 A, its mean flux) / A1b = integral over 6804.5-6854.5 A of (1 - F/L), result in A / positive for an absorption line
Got 0.9 A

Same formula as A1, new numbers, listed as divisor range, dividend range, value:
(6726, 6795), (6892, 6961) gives 1.08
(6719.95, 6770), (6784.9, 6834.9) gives 1.04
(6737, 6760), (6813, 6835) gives 1.03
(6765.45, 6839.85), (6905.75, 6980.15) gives 1.06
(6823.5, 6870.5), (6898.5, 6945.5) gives 1.05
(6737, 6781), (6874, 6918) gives 1.09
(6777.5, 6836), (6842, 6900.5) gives 1.04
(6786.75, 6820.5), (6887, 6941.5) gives 1.06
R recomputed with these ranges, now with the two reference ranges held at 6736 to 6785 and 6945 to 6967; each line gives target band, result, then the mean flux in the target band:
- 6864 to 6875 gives -0.1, 261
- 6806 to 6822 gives 0.1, 255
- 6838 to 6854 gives 0.1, 256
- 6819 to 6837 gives -0.1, 258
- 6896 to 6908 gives -0.2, 264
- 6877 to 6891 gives -0.6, 270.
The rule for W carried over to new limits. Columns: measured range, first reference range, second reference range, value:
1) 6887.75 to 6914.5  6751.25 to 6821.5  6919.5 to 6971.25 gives -0.72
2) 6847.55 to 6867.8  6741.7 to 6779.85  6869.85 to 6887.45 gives 0.58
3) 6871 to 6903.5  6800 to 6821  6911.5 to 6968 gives -0.87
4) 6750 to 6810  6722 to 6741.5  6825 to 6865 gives -0.62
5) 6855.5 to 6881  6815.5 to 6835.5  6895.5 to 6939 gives -0.21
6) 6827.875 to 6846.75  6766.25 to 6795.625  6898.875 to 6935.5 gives 0.31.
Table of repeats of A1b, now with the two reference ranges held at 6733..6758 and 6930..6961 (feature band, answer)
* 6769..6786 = 0.0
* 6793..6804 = -0.2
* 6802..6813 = 0.1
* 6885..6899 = -0.5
